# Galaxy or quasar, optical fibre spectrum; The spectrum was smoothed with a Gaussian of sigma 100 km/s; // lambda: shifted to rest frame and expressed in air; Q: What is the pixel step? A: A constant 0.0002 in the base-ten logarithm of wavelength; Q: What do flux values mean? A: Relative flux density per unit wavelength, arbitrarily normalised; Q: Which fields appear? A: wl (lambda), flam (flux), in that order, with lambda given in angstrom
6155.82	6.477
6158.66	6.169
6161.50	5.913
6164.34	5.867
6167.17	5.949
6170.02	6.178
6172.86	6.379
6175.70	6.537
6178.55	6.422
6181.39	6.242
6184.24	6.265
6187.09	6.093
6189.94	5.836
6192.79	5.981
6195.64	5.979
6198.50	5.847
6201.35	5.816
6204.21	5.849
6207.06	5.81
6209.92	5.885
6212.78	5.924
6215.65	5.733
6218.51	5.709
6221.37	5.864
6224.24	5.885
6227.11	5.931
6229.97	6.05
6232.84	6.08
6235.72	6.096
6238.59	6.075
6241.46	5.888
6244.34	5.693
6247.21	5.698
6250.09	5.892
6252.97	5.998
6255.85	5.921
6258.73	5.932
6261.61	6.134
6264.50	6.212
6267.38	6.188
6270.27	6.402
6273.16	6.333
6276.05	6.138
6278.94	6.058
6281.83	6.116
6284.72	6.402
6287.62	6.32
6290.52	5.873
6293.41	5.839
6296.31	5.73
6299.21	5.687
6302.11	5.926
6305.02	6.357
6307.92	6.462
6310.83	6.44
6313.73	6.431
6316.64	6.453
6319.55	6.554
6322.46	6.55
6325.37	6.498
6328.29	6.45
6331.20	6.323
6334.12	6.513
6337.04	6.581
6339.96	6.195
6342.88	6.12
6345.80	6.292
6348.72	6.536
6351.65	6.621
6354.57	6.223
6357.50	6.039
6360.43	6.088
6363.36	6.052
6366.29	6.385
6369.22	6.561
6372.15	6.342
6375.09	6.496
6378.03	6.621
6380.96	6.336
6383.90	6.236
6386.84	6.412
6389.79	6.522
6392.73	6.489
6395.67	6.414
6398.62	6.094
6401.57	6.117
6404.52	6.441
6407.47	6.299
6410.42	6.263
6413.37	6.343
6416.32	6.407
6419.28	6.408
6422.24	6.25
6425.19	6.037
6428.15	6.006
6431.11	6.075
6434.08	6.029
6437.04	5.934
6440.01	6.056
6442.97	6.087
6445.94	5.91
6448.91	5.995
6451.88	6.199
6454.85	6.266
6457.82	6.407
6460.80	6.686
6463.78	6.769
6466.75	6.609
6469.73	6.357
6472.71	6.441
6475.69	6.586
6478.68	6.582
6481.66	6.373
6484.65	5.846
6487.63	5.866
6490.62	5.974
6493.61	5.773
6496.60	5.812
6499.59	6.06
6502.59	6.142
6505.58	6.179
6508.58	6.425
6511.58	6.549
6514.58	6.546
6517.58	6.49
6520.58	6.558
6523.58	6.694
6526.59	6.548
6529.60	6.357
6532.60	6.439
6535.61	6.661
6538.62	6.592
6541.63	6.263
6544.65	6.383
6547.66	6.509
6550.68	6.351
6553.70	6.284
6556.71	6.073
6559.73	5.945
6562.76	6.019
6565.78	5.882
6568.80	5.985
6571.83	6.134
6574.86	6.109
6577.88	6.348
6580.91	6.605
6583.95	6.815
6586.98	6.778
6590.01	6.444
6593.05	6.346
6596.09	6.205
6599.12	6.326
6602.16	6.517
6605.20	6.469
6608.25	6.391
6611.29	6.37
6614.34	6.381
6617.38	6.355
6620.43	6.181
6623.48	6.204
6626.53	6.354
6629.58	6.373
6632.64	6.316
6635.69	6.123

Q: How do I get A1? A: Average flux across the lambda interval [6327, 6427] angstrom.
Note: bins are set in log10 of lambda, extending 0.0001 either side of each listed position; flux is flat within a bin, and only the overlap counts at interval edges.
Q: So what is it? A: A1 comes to 6.34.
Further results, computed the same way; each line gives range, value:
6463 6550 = 6.36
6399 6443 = 6.18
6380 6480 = 6.29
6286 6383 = 6.3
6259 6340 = 6.25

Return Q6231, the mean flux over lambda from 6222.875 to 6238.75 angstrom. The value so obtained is 6.02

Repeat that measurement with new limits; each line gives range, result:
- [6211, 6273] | 5.97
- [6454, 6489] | 6.4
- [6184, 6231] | 5.9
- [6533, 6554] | 6.44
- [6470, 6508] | 6.15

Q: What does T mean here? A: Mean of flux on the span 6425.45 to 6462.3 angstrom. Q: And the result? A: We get 6.13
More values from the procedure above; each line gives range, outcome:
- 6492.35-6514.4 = 6.16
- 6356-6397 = 6.36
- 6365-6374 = 6.43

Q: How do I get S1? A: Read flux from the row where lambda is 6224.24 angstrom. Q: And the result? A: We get 5.885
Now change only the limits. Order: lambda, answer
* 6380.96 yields 6.336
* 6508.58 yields 6.425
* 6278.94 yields 6.058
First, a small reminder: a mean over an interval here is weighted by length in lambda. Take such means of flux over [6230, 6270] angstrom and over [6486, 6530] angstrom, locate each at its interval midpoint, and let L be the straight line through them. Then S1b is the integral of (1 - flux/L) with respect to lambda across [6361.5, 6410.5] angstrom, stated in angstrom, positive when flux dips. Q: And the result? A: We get -1.8 angstrom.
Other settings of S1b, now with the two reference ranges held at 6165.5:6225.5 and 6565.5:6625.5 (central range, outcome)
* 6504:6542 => -1.2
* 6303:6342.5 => -2.0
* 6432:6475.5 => -0.3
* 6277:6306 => 0.3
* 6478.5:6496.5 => 0.7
